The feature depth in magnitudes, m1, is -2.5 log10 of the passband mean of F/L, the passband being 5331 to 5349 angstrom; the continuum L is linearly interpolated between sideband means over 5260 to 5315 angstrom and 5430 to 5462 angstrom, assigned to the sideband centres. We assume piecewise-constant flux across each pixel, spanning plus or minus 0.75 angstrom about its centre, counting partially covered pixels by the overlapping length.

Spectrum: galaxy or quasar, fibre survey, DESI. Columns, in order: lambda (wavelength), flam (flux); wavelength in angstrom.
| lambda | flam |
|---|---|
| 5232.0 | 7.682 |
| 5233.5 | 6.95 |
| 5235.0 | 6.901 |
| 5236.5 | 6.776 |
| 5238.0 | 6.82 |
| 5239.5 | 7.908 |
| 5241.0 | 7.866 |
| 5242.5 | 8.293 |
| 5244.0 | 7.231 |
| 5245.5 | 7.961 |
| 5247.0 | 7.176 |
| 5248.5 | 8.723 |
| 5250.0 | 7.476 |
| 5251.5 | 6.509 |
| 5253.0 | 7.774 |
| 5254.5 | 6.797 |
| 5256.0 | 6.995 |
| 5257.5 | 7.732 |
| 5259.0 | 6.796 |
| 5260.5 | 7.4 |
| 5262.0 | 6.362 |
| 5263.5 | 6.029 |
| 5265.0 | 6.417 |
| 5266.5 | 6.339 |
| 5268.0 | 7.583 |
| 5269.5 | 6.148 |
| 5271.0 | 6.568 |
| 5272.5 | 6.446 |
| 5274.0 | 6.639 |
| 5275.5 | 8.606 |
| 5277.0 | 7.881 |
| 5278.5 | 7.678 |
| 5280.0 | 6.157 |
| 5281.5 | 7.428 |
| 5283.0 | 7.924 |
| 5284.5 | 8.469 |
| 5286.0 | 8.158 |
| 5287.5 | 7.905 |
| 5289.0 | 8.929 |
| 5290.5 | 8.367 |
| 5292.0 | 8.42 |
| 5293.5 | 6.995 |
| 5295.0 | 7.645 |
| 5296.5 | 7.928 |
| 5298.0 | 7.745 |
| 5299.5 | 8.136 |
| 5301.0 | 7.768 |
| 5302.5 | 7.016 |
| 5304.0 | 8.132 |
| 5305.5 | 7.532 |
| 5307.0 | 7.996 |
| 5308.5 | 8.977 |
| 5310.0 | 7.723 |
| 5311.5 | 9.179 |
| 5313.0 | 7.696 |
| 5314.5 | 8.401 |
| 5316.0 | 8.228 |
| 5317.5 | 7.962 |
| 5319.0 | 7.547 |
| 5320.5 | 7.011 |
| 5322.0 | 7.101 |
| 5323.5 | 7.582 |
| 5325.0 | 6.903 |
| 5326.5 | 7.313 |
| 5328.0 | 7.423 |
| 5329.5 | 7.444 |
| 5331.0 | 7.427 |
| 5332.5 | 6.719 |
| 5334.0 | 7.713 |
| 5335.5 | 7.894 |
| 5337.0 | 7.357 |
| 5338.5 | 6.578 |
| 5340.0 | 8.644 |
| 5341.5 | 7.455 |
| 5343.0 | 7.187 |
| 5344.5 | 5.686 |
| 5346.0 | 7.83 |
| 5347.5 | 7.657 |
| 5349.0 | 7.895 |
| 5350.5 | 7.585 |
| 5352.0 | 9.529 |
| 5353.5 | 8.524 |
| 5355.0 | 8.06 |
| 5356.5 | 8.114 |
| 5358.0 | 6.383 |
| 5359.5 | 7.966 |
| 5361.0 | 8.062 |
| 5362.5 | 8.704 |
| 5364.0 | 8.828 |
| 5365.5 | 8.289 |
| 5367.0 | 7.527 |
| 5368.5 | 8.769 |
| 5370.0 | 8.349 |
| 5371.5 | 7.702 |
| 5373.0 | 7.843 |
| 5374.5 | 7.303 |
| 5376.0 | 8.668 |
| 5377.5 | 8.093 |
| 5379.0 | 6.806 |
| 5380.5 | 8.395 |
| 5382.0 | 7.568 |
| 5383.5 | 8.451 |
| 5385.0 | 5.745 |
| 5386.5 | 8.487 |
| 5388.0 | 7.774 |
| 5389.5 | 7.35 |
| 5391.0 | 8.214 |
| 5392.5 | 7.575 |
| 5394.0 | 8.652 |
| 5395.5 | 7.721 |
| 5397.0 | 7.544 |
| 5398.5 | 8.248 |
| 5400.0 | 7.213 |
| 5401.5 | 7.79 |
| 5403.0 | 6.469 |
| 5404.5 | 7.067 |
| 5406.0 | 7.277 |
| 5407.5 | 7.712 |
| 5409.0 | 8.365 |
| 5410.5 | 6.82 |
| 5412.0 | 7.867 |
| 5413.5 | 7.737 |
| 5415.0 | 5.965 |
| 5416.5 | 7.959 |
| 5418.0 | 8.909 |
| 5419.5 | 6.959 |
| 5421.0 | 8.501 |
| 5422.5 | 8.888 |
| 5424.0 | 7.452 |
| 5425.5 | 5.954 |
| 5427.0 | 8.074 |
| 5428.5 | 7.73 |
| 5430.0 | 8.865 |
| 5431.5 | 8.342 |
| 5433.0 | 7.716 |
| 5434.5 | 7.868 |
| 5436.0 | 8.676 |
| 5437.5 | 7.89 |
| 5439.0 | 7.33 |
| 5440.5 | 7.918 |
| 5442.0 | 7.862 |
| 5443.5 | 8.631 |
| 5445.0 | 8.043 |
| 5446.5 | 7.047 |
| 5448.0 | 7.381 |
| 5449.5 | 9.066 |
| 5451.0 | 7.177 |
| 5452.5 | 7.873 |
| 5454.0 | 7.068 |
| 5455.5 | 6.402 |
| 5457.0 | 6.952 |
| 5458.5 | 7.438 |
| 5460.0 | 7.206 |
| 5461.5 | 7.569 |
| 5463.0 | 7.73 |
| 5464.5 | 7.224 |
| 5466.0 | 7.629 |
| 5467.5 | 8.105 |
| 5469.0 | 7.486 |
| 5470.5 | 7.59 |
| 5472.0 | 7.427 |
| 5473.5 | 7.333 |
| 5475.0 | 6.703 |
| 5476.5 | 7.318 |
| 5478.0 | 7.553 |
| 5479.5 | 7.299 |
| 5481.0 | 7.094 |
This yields 0.04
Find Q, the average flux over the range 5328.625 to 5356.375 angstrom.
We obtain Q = 7.63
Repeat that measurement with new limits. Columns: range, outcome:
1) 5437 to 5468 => 7.59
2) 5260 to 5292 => 7.33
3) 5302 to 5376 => 7.78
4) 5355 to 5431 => 7.78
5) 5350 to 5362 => 8.05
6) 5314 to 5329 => 7.53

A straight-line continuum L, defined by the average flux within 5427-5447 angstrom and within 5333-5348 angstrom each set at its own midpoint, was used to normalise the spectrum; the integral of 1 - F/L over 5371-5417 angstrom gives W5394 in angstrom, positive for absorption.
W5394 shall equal 0.62 angstrom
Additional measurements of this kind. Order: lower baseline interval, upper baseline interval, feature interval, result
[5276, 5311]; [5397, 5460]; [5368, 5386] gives -0.13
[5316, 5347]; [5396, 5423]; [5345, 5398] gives -3.12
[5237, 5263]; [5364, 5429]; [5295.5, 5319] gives -1.53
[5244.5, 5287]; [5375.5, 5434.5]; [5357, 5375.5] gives -1.00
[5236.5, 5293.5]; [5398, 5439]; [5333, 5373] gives -1.47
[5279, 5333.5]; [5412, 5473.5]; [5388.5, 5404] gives 0.09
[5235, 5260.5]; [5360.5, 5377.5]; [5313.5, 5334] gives 1.08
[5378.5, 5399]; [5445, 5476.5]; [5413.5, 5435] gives -0.56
